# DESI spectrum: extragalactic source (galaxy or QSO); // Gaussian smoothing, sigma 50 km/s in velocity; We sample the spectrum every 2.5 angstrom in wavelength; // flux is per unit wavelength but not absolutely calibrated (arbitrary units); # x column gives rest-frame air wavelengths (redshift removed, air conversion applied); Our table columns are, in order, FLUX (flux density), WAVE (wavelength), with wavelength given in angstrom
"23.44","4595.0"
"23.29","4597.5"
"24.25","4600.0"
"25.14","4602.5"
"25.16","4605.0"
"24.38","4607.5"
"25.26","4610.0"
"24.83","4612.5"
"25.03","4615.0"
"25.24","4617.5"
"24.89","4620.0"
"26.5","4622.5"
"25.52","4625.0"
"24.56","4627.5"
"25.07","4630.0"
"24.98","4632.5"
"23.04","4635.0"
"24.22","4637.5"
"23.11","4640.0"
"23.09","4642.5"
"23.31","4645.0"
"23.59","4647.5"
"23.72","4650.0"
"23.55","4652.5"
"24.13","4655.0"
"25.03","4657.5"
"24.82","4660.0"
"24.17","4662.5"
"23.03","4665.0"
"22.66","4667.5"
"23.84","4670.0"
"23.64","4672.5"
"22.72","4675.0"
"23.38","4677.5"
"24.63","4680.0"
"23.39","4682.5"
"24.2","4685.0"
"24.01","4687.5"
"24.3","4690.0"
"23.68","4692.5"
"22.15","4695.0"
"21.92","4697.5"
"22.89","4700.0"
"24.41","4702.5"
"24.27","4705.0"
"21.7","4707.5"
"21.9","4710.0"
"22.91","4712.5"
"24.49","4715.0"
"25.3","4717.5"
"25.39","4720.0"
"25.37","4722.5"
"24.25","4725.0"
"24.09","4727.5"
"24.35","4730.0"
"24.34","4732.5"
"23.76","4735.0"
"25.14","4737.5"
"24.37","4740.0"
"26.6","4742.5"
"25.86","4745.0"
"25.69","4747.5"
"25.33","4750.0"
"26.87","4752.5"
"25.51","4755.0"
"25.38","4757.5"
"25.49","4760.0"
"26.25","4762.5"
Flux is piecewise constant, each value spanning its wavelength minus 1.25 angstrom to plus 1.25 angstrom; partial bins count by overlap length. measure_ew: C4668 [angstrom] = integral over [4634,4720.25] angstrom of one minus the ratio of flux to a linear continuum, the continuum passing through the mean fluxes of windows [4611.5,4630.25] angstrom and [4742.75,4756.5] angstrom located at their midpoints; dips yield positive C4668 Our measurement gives 6.5 angstrom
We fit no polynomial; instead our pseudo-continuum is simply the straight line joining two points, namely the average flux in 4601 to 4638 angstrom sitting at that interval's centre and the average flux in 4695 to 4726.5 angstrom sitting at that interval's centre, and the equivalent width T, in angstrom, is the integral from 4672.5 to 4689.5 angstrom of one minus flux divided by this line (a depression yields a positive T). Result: 0.2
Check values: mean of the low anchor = 24.9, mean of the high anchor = 23.7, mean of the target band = 23.7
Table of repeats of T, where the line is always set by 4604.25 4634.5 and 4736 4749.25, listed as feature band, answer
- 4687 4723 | 2.5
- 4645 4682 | 2.1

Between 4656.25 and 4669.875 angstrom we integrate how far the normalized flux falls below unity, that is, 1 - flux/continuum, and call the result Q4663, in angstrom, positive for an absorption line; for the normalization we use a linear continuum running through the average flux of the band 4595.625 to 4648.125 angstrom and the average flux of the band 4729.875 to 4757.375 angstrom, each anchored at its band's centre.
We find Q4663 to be 0.5 angstrom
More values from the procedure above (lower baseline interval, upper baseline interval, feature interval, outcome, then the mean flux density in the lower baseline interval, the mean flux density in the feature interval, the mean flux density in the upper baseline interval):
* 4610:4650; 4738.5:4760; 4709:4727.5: 0.8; 24.5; 24.3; 25.7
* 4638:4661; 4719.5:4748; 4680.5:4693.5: 0.2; 23.8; 24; 24.9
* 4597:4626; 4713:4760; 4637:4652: 0.9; 25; 23.5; 25.1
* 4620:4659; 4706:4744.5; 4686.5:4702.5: 0.7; 24.3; 23.2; 24.3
